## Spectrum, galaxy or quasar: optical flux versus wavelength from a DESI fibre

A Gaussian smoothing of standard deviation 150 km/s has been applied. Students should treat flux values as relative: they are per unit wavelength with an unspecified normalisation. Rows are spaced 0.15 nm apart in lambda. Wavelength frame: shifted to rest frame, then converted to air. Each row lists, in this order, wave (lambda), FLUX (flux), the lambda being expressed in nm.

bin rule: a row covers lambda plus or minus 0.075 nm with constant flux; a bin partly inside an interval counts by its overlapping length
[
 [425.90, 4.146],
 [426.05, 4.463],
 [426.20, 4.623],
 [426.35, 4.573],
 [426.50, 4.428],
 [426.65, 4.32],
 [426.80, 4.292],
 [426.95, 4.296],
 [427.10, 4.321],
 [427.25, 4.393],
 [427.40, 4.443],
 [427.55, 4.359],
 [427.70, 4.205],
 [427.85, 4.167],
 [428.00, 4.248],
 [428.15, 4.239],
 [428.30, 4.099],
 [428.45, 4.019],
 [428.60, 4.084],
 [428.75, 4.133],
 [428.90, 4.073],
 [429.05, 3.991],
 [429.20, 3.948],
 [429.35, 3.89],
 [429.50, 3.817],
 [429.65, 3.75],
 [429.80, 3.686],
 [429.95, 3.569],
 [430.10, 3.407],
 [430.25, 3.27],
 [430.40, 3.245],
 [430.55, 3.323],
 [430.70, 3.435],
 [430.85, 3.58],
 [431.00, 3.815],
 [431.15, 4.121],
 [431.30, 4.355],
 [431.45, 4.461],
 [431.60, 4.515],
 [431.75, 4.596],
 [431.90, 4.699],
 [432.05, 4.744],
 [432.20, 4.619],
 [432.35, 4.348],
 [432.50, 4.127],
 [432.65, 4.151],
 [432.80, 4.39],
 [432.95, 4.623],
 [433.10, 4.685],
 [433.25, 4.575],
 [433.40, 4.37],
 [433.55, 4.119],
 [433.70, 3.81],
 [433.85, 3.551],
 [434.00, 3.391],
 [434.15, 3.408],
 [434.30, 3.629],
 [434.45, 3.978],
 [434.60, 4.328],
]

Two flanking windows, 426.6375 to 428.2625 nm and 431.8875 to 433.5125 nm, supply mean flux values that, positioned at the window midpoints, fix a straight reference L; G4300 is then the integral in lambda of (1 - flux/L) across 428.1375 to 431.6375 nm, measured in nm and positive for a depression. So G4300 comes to 0.42 nm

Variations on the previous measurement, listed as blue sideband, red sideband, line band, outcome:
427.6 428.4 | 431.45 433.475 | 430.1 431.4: 0.218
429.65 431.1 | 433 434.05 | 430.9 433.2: -0.354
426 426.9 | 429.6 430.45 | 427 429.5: -0.122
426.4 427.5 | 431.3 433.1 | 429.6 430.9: 0.284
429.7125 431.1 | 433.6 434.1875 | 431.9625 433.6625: -0.417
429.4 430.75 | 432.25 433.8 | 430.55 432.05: -0.120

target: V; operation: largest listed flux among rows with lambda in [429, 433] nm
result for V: 4.744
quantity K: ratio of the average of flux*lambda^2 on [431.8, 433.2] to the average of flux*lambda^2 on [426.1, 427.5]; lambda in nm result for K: 1.05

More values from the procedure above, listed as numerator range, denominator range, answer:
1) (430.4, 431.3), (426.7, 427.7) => 0.86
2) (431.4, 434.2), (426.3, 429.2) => 1.03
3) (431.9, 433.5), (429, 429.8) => 1.18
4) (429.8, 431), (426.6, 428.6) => 0.82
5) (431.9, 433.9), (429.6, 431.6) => 1.18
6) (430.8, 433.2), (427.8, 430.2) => 1.13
